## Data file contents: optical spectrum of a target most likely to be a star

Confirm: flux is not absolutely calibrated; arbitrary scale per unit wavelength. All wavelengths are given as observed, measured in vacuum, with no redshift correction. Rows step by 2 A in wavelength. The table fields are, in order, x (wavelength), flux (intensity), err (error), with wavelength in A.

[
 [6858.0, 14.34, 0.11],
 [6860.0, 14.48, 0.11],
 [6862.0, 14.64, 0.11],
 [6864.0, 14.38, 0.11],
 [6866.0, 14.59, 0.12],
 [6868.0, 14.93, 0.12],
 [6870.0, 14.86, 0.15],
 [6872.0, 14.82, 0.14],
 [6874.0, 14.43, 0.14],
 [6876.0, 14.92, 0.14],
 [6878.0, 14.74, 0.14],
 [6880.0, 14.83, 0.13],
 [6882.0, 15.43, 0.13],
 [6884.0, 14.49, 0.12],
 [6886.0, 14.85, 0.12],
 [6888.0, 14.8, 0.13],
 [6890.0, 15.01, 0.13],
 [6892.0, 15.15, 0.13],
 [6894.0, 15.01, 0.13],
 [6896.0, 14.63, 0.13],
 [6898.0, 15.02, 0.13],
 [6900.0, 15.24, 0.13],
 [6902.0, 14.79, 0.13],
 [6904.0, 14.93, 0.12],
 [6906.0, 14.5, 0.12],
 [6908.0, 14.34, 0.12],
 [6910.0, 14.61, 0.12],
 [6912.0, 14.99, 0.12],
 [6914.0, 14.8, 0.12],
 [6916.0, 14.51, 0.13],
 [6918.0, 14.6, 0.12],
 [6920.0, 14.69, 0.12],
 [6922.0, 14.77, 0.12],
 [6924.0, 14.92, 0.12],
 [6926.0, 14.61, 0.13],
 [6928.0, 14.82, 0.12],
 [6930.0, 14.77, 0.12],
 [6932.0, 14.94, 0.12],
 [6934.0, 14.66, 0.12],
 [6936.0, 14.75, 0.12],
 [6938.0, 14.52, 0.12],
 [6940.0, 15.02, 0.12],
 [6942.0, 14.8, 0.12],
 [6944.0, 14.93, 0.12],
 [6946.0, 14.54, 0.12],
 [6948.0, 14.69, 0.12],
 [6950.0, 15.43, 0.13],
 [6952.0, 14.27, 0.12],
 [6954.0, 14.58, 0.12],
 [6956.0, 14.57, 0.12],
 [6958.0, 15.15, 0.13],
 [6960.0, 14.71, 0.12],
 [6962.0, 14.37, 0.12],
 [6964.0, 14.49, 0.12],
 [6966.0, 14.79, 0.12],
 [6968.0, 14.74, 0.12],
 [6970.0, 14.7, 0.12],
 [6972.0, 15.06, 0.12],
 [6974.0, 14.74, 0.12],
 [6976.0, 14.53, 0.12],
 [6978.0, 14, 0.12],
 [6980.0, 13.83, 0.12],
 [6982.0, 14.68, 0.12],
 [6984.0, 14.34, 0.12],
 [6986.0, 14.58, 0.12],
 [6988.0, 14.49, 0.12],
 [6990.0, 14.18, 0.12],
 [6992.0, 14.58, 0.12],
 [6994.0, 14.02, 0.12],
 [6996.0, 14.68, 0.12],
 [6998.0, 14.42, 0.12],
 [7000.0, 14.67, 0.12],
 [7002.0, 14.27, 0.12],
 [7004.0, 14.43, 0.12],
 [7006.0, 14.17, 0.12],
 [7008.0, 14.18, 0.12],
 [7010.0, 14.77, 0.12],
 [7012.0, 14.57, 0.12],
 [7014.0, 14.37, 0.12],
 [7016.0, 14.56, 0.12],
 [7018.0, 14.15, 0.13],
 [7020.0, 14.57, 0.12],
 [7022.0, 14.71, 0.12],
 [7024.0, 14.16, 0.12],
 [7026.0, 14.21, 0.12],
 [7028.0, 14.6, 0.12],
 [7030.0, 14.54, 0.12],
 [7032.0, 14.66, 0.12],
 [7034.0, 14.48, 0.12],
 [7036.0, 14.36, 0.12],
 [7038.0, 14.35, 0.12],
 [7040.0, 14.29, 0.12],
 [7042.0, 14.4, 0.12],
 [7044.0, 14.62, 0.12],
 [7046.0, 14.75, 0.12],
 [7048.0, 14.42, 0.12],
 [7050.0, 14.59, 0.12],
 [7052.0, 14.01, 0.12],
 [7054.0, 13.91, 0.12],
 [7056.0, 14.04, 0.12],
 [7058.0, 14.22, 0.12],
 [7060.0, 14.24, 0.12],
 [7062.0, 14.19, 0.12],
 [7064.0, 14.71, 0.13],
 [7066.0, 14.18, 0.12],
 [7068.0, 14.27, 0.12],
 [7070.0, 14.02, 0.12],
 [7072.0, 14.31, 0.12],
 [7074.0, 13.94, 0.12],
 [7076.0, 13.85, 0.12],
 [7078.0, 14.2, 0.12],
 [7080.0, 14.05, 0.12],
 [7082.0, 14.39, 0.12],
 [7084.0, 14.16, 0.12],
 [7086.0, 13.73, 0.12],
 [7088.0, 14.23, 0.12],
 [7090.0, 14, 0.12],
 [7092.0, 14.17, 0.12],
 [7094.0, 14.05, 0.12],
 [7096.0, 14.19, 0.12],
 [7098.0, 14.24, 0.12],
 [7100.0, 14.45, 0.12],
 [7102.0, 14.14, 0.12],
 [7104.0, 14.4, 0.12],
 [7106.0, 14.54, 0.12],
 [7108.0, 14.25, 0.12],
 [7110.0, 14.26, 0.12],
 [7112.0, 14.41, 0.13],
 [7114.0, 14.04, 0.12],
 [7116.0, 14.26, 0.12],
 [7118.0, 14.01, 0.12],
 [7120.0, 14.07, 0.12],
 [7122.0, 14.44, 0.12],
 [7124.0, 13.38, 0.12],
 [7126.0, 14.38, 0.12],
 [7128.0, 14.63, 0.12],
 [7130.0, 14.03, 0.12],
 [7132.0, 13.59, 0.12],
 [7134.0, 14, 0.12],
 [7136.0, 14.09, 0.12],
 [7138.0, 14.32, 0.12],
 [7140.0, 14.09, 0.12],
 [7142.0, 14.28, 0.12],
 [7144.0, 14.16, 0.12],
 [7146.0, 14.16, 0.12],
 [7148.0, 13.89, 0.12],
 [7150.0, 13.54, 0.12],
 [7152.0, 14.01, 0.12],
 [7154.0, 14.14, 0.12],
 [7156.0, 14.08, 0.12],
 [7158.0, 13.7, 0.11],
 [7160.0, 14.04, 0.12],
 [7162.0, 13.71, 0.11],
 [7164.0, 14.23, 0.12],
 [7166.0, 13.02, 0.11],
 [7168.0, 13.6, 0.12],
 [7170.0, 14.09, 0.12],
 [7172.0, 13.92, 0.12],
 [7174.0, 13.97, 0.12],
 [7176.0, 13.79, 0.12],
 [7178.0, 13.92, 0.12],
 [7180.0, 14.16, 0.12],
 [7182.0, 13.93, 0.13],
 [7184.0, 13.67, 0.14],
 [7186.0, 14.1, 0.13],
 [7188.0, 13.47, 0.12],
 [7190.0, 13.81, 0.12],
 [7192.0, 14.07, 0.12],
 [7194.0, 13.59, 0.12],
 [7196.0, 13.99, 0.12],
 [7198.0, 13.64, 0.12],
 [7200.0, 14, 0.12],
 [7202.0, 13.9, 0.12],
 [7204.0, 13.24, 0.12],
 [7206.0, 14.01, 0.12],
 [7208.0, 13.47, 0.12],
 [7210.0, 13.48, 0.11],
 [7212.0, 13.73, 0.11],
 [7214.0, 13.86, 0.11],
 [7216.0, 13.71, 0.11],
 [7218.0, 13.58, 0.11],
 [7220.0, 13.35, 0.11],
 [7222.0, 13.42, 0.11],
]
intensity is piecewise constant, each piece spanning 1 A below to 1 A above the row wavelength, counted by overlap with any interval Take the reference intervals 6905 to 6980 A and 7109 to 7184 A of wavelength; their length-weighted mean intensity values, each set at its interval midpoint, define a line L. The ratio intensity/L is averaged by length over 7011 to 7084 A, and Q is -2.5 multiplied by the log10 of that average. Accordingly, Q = 0.001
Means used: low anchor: 14.7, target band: 14.3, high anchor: 14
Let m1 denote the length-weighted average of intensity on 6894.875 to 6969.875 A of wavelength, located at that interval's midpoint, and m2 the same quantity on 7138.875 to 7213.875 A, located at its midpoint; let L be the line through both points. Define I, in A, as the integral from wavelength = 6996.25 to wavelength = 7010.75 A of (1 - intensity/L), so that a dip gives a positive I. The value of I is 0.1 A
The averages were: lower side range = 14.7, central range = 14.4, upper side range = 13.9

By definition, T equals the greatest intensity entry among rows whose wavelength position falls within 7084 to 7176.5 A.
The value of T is 14.63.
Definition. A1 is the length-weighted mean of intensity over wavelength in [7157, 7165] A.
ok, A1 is 13.9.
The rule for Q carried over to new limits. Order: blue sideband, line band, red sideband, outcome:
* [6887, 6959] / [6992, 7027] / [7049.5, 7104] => 0.002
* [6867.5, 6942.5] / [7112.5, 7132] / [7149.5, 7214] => -0.007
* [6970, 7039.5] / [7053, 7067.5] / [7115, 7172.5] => 0.004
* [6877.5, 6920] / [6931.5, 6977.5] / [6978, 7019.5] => -0.011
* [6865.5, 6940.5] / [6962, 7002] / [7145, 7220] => 0.002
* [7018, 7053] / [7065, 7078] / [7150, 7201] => 0.015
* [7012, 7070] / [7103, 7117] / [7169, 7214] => -0.014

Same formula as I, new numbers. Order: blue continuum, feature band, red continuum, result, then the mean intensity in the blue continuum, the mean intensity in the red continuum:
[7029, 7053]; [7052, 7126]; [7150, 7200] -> 0.4 A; 14.5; 13.9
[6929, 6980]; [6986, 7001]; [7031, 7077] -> 0.1 A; 14.7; 14.3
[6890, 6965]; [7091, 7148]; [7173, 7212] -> -0.4 A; 14.8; 13.8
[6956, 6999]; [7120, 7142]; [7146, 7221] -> -0.2 A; 14.5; 13.8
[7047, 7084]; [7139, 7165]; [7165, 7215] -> -0.2 A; 14.2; 13.8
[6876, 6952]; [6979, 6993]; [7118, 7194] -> 0.2 A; 14.8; 14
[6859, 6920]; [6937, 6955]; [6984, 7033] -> -0.2 A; 14.8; 14.4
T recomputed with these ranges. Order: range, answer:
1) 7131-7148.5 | 14.32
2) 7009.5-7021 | 14.77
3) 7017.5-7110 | 14.75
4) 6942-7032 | 15.43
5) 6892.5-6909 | 15.24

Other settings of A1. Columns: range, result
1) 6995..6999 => 14.6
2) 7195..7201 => 13.9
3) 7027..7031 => 14.6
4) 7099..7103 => 14.3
